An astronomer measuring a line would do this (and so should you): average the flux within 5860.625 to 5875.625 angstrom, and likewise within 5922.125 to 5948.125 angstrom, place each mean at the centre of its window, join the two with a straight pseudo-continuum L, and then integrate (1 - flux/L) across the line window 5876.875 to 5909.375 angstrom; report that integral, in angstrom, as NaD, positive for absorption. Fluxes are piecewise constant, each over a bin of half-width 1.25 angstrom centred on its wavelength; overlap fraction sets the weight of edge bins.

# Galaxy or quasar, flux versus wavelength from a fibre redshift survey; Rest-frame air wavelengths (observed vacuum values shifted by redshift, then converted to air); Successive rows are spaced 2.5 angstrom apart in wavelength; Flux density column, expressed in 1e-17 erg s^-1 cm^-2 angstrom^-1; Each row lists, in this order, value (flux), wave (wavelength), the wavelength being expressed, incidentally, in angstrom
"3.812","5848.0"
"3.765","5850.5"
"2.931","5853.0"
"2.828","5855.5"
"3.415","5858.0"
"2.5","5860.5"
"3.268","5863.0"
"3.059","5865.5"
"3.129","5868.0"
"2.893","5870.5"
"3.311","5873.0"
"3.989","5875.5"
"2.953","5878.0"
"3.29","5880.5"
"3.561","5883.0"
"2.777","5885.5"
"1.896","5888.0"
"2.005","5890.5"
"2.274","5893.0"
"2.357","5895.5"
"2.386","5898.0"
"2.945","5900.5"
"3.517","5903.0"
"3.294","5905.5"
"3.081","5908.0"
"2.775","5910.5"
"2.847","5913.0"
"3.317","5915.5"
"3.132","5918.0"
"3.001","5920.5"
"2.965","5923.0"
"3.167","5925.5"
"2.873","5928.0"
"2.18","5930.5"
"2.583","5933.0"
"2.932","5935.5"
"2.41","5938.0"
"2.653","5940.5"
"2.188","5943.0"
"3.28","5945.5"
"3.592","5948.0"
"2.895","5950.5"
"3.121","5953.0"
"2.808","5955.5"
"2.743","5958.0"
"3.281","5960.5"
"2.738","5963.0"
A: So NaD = 2.4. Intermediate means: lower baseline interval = 3.16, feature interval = 2.79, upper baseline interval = 2.77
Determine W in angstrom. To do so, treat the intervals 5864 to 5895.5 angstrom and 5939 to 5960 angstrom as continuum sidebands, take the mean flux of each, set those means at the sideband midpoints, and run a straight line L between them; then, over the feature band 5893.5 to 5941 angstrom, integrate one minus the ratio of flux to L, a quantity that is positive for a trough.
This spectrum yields 0.9 angstrom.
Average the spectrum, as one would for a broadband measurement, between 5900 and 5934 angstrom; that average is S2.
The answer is 2.98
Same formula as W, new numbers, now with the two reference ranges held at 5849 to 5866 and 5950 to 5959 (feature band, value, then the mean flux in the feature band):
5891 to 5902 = 1.99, 2.48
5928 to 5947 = 1.94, 2.63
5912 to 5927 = -0.48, 3.07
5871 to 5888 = -0.66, 3.19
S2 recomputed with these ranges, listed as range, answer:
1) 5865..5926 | 2.95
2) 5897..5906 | 3.03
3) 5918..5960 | 2.85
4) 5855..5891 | 3.02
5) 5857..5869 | 3.07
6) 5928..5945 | 2.55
